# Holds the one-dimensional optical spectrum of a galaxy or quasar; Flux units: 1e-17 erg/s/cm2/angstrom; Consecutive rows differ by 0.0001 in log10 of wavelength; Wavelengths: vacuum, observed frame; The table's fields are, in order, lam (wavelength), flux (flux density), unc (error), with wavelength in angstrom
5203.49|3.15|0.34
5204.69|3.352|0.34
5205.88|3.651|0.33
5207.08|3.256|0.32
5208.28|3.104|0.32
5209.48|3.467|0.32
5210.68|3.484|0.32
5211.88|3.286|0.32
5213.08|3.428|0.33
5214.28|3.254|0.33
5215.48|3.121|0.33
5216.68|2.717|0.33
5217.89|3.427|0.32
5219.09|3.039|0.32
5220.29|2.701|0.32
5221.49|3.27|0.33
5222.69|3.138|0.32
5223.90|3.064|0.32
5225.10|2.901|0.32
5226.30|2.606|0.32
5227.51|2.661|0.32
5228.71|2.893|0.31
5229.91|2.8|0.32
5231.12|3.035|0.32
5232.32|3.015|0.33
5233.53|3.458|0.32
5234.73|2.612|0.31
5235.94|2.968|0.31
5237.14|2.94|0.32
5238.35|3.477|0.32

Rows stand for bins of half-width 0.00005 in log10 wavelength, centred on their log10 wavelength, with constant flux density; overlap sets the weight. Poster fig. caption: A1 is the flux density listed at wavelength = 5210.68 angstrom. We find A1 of 3.484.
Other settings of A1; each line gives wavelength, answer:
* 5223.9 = 3.064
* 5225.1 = 2.901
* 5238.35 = 3.477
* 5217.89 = 3.427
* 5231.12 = 3.035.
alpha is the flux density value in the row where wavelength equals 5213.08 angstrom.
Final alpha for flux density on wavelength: 3.428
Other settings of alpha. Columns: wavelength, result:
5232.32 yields 3.015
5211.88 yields 3.286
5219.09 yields 3.039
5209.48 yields 3.467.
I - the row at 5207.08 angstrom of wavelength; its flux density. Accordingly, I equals 3.256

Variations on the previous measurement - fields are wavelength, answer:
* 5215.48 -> 3.121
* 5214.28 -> 3.254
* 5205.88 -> 3.651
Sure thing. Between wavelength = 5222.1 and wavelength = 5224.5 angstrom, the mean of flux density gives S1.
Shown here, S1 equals 3.09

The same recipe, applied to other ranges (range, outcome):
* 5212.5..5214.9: 3.34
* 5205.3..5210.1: 3.37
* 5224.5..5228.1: 2.72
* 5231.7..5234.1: 3.23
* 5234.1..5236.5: 2.8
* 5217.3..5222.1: 3.11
